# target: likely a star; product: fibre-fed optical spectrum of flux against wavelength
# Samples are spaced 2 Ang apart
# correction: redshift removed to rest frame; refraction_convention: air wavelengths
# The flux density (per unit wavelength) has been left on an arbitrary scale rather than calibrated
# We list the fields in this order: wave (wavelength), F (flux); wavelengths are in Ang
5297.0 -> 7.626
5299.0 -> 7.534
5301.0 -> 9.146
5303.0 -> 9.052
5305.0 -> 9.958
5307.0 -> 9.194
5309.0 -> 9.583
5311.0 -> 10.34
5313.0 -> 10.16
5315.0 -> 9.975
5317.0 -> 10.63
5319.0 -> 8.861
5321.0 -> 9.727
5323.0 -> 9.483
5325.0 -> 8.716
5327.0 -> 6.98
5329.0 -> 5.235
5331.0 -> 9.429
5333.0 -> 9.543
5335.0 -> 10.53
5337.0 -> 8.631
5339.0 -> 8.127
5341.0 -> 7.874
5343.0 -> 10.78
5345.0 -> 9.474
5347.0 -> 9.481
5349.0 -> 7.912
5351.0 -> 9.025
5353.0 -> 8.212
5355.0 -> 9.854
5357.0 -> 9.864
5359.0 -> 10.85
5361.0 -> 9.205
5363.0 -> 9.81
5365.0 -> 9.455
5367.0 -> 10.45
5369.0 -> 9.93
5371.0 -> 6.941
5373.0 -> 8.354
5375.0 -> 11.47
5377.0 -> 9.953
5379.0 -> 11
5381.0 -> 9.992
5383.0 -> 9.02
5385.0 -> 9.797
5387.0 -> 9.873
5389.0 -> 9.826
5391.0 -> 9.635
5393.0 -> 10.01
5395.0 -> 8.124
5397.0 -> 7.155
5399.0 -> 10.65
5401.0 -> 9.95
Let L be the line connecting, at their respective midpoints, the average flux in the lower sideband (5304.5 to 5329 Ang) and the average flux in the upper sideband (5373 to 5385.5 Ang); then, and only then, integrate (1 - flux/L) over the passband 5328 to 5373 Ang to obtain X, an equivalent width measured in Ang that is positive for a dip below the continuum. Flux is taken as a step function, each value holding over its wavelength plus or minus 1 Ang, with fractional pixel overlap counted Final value 2.8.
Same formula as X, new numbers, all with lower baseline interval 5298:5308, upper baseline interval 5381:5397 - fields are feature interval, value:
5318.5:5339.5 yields 0.98 Ang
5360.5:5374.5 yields 0.03 Ang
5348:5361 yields -0.10 Ang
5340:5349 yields -0.07 Ang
